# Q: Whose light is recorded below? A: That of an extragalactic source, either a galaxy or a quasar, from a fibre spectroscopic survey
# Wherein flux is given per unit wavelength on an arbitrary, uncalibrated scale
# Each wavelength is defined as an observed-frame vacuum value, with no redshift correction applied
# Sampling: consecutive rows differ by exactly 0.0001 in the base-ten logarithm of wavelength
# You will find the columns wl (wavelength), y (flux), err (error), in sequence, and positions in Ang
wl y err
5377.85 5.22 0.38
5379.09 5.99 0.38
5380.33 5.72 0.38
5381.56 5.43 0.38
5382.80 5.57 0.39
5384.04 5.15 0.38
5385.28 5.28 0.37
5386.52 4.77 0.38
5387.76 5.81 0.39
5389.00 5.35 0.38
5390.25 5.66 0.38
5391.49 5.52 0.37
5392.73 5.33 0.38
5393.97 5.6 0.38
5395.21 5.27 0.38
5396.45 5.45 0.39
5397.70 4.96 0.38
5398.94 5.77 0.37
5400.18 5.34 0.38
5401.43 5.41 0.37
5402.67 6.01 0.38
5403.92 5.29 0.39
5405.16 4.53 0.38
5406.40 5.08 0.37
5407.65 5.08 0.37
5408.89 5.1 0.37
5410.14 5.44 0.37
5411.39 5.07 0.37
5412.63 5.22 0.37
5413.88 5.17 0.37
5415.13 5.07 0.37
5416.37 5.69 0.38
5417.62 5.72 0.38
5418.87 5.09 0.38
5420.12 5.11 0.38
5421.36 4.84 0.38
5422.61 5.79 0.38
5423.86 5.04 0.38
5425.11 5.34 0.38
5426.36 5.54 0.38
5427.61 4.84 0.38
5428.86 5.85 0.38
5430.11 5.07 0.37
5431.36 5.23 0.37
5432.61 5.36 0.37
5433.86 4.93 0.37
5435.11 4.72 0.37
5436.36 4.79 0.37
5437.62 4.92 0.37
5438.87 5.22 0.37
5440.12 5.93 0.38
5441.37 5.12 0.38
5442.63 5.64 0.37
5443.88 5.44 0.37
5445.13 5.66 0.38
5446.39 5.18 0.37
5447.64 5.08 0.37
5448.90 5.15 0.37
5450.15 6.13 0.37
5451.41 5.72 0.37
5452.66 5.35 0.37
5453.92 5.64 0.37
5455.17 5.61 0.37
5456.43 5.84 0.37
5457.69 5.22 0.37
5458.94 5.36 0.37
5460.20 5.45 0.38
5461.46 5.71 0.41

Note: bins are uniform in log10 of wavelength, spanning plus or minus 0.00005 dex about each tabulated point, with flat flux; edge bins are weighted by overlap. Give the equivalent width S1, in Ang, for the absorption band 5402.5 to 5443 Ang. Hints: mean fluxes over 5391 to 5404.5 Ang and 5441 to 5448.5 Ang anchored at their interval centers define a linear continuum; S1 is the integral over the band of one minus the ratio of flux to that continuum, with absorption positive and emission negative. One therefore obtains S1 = 1.27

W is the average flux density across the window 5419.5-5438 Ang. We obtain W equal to 5.16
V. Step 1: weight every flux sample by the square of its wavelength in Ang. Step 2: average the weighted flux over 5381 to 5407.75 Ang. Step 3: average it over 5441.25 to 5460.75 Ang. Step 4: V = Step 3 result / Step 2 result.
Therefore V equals 1.05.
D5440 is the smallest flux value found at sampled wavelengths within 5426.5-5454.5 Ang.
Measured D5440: 4.72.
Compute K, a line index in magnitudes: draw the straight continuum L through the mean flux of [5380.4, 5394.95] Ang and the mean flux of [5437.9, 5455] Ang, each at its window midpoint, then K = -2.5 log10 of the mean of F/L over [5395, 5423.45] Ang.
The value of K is 0.03 mag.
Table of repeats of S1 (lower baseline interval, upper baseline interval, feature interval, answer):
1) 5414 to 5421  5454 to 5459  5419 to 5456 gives 0.8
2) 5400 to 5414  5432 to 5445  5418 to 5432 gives -0.1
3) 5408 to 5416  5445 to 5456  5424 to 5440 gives 0.5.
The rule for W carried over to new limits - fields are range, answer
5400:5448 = 5.26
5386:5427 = 5.32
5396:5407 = 5.31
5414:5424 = 5.3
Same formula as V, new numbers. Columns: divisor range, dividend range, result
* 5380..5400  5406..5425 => 0.98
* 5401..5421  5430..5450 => 1.01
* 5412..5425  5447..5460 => 1.06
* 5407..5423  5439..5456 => 1.06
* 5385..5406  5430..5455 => 1.01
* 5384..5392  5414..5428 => 1.00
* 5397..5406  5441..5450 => 1.03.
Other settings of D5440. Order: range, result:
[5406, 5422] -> 4.84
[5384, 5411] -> 4.53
